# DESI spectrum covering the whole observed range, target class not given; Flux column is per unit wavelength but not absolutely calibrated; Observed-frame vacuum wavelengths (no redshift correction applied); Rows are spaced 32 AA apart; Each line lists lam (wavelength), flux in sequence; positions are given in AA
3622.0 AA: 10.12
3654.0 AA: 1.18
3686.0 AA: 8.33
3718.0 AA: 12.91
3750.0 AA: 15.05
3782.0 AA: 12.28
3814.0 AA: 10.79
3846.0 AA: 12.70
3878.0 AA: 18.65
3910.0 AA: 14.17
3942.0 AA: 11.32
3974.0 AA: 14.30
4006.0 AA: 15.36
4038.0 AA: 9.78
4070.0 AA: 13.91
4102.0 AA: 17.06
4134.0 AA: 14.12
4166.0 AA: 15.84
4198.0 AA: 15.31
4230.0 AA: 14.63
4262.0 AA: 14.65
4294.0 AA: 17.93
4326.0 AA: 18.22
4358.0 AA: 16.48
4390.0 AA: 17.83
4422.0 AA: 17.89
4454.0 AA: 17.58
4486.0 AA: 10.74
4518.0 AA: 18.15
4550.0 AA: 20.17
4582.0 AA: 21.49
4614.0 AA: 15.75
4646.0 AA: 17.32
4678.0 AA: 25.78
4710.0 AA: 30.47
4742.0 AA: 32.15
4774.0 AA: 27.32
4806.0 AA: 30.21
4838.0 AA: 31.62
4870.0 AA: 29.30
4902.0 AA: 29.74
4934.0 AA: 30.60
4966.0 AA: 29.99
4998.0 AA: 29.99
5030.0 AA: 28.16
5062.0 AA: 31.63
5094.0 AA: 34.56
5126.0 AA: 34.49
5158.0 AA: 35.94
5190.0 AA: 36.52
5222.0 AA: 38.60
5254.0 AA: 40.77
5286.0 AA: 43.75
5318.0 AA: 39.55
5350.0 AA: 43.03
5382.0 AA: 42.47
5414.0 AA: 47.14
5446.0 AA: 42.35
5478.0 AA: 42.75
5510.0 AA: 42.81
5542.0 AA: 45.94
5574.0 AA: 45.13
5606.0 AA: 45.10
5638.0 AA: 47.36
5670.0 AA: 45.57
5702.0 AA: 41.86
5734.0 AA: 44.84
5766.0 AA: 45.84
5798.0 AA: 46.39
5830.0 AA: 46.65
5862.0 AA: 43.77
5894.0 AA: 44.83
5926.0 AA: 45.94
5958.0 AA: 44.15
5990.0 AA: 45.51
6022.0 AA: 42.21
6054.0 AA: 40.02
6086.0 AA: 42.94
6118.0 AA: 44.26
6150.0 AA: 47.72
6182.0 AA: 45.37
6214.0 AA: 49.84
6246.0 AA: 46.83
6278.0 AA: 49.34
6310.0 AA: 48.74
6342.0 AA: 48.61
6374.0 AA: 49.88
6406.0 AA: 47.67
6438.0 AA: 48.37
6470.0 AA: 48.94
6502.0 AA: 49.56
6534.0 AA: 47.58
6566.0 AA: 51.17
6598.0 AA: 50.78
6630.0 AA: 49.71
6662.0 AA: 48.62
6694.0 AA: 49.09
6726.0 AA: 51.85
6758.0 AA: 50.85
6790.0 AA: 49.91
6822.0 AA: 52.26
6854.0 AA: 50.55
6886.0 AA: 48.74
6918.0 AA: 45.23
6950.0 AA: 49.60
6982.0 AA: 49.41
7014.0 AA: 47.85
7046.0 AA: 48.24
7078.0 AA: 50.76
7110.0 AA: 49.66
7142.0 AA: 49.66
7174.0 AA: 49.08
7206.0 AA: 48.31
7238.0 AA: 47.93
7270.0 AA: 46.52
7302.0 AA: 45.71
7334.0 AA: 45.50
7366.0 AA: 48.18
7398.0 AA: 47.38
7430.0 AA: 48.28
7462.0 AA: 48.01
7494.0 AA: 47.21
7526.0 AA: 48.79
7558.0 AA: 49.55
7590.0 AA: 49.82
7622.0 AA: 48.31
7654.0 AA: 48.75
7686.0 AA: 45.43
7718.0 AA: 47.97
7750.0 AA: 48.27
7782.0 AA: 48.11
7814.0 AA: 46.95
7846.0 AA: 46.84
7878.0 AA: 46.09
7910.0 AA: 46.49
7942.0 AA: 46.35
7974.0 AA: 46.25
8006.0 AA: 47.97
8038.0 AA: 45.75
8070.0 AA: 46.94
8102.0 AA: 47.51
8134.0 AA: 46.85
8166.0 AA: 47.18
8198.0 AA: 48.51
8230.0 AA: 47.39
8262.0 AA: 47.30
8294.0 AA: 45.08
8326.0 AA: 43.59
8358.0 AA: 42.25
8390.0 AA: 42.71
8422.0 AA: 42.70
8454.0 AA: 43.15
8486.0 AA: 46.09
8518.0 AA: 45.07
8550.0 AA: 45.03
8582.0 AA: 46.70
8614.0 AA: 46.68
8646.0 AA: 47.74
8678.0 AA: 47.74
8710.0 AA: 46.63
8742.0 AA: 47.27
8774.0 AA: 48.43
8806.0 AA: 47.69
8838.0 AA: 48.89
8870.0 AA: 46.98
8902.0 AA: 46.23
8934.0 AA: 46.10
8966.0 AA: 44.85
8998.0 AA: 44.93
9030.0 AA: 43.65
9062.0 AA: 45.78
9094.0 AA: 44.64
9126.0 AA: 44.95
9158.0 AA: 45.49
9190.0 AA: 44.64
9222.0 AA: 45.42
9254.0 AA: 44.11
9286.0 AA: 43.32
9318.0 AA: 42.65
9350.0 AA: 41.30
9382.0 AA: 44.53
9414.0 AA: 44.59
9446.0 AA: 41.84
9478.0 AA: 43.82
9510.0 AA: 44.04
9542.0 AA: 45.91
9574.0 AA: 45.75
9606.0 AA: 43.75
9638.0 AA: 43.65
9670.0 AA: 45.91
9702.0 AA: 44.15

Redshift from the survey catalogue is 0.172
